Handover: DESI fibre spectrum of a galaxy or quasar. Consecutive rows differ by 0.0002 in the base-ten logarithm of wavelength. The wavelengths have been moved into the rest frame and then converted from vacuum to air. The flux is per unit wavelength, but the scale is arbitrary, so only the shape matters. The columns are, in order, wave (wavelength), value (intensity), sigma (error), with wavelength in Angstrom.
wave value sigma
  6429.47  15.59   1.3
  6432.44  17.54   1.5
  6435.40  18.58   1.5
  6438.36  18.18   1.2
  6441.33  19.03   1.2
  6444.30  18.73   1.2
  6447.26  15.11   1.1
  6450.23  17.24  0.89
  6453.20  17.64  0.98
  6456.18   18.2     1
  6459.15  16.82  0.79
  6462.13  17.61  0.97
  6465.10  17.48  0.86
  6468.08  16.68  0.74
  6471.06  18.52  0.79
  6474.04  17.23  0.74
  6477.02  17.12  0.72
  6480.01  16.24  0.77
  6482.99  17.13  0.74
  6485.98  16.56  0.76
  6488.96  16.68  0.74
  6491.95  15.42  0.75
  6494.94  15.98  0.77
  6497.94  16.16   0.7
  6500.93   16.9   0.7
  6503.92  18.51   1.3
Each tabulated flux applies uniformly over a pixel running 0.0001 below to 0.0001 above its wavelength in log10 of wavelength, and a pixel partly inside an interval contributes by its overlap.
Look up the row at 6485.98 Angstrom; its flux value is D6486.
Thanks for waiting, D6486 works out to 16.56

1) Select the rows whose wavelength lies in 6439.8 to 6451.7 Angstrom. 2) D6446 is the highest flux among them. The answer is 19.03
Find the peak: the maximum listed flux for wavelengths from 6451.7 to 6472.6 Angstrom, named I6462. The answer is 18.52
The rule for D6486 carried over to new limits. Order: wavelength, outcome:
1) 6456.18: 18.2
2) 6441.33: 19.03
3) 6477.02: 17.12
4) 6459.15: 16.82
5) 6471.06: 18.52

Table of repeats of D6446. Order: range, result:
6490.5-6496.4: 15.98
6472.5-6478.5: 17.23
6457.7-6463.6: 17.61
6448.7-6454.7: 17.64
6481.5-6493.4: 17.13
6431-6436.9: 18.58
